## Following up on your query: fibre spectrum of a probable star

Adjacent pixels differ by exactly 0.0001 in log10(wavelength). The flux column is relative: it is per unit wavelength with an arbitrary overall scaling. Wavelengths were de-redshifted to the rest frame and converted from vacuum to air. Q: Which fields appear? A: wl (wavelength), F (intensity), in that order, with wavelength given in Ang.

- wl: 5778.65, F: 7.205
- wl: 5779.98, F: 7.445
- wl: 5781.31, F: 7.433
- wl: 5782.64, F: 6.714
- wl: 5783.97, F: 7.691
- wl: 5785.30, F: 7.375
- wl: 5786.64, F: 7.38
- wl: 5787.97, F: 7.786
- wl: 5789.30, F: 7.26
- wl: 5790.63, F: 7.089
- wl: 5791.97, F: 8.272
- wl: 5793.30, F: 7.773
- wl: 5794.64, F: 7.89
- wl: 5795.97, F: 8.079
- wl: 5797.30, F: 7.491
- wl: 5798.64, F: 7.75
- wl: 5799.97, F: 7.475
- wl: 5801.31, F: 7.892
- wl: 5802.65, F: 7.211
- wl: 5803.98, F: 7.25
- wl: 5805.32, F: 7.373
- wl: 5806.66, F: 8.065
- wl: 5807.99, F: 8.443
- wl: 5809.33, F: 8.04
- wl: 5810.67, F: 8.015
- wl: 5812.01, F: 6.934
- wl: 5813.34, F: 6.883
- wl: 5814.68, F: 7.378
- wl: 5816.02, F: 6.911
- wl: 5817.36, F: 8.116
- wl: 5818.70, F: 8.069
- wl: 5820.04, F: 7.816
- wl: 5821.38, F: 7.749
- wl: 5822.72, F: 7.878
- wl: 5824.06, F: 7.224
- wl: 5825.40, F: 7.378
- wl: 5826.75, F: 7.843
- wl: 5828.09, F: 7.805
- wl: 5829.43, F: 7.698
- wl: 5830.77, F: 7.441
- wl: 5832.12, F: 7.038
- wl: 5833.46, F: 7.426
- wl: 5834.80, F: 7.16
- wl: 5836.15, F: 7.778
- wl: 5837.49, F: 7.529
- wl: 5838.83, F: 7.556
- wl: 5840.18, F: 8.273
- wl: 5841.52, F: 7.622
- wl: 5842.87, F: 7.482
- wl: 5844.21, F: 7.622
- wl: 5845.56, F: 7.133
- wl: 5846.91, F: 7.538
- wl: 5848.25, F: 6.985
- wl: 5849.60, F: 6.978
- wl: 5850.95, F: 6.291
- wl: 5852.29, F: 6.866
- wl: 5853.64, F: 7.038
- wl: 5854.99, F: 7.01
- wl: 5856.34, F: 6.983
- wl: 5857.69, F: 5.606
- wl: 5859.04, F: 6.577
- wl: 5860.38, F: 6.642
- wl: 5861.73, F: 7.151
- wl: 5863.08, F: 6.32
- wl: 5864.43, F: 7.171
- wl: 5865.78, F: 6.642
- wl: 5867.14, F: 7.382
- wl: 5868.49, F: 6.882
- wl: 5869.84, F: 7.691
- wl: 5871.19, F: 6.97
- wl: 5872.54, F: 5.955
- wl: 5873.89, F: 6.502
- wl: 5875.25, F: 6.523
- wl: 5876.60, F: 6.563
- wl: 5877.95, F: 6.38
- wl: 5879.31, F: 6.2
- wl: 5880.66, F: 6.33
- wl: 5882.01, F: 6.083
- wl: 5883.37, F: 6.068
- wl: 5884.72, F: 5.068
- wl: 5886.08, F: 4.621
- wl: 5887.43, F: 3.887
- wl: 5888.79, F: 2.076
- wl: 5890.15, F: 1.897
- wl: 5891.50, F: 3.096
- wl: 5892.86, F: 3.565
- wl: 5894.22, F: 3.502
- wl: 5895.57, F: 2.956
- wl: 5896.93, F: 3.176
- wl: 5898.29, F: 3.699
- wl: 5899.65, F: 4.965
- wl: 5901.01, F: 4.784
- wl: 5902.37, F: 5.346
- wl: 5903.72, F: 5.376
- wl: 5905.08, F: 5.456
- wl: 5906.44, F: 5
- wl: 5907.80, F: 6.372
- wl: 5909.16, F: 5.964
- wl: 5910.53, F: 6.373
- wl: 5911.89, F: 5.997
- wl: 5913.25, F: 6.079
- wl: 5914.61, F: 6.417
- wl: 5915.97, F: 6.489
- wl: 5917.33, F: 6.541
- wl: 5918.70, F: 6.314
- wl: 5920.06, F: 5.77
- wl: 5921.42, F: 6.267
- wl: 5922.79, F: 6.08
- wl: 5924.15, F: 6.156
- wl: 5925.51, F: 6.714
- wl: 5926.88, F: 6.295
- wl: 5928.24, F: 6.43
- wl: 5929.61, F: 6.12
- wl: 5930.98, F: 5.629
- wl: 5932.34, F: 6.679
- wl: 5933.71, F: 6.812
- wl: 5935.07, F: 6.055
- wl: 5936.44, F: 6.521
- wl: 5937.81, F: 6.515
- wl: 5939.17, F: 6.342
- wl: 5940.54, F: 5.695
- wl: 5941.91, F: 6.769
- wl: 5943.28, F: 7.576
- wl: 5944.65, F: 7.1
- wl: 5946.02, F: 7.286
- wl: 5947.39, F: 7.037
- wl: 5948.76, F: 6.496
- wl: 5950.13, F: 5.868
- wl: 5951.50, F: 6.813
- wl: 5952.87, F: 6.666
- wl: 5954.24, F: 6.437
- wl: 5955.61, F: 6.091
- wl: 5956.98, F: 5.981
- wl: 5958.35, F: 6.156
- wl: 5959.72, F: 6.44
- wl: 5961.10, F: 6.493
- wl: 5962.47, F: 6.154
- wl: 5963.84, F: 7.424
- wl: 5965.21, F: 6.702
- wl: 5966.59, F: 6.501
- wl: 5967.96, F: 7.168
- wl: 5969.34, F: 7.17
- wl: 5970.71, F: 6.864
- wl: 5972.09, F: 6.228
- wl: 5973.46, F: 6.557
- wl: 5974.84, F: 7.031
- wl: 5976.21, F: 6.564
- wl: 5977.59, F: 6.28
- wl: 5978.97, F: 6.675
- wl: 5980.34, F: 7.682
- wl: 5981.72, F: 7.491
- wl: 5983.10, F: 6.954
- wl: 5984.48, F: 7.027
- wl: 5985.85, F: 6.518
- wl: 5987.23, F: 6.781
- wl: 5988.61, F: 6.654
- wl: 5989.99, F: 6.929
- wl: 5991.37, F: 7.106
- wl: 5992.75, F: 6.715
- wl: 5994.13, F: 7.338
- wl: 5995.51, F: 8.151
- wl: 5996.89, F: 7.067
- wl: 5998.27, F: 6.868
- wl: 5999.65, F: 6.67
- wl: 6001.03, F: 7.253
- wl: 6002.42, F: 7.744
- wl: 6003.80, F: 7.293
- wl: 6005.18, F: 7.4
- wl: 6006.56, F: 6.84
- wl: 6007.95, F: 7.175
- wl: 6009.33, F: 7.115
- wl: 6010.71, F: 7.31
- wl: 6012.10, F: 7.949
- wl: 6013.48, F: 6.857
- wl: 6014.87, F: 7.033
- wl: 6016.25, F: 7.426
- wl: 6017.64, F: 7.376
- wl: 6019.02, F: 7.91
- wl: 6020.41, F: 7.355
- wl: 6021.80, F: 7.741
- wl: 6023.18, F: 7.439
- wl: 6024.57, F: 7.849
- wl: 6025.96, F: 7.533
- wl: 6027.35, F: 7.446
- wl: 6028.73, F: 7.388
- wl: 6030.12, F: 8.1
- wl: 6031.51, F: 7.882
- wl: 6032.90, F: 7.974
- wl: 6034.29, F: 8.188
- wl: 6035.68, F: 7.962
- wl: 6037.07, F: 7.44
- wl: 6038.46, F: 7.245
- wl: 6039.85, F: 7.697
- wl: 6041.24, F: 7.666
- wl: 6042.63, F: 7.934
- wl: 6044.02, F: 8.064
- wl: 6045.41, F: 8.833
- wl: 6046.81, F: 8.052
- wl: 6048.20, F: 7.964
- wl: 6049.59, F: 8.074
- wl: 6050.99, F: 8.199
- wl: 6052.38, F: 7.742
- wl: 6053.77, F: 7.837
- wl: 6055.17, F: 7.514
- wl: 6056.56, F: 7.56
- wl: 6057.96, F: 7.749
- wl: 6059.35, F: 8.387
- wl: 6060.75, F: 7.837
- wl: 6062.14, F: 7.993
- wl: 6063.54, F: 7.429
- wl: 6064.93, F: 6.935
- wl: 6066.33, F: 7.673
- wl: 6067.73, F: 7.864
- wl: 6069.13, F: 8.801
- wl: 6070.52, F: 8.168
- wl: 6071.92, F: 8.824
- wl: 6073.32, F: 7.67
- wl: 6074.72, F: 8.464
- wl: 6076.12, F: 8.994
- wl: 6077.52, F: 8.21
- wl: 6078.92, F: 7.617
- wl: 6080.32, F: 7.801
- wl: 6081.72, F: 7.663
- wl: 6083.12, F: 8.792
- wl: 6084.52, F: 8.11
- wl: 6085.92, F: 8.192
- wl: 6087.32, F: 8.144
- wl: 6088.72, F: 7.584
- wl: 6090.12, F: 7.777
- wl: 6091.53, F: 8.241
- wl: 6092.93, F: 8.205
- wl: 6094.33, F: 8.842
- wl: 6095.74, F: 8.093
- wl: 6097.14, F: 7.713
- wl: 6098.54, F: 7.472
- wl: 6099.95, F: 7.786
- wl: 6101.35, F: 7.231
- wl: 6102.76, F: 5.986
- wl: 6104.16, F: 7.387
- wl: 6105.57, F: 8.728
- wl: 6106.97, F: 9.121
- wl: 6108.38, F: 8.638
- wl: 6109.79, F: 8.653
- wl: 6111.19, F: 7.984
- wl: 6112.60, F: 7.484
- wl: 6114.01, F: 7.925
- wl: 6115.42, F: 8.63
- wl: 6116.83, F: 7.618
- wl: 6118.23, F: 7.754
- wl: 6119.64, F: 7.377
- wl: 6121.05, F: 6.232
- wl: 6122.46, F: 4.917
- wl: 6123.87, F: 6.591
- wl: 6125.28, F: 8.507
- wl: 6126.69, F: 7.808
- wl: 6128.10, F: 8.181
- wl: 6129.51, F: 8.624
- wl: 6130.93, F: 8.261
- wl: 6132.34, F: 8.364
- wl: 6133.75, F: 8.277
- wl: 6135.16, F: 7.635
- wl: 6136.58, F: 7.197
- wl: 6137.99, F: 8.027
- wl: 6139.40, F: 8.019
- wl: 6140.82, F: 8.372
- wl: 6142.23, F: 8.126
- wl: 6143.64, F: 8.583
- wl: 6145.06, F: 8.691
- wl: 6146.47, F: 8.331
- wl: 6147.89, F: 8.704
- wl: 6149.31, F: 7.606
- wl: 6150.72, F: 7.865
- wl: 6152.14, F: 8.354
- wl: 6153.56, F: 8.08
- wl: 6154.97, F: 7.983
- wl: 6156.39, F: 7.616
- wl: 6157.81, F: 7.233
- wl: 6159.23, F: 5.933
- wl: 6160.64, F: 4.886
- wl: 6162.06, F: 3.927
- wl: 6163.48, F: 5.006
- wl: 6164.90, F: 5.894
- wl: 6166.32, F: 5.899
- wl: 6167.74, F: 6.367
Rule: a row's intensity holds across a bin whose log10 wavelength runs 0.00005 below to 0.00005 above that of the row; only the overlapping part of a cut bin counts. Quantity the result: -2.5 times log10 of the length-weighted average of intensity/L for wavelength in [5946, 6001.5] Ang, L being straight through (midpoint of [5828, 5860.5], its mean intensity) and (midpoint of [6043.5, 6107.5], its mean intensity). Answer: 0.13 mag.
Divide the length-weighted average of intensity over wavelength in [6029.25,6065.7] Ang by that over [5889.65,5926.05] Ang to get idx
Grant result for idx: 1.51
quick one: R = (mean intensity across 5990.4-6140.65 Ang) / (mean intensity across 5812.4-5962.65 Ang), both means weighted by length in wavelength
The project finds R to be 1.22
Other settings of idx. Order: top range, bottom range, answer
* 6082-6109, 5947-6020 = 1.16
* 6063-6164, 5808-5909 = 1.21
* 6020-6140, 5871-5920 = 1.51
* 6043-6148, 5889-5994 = 1.30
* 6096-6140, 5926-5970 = 1.18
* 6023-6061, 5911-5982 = 1.20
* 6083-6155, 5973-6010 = 1.13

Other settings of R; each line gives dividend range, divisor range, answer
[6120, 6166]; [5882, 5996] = 1.22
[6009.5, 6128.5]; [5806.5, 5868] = 1.07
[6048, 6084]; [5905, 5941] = 1.29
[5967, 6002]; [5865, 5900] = 1.34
